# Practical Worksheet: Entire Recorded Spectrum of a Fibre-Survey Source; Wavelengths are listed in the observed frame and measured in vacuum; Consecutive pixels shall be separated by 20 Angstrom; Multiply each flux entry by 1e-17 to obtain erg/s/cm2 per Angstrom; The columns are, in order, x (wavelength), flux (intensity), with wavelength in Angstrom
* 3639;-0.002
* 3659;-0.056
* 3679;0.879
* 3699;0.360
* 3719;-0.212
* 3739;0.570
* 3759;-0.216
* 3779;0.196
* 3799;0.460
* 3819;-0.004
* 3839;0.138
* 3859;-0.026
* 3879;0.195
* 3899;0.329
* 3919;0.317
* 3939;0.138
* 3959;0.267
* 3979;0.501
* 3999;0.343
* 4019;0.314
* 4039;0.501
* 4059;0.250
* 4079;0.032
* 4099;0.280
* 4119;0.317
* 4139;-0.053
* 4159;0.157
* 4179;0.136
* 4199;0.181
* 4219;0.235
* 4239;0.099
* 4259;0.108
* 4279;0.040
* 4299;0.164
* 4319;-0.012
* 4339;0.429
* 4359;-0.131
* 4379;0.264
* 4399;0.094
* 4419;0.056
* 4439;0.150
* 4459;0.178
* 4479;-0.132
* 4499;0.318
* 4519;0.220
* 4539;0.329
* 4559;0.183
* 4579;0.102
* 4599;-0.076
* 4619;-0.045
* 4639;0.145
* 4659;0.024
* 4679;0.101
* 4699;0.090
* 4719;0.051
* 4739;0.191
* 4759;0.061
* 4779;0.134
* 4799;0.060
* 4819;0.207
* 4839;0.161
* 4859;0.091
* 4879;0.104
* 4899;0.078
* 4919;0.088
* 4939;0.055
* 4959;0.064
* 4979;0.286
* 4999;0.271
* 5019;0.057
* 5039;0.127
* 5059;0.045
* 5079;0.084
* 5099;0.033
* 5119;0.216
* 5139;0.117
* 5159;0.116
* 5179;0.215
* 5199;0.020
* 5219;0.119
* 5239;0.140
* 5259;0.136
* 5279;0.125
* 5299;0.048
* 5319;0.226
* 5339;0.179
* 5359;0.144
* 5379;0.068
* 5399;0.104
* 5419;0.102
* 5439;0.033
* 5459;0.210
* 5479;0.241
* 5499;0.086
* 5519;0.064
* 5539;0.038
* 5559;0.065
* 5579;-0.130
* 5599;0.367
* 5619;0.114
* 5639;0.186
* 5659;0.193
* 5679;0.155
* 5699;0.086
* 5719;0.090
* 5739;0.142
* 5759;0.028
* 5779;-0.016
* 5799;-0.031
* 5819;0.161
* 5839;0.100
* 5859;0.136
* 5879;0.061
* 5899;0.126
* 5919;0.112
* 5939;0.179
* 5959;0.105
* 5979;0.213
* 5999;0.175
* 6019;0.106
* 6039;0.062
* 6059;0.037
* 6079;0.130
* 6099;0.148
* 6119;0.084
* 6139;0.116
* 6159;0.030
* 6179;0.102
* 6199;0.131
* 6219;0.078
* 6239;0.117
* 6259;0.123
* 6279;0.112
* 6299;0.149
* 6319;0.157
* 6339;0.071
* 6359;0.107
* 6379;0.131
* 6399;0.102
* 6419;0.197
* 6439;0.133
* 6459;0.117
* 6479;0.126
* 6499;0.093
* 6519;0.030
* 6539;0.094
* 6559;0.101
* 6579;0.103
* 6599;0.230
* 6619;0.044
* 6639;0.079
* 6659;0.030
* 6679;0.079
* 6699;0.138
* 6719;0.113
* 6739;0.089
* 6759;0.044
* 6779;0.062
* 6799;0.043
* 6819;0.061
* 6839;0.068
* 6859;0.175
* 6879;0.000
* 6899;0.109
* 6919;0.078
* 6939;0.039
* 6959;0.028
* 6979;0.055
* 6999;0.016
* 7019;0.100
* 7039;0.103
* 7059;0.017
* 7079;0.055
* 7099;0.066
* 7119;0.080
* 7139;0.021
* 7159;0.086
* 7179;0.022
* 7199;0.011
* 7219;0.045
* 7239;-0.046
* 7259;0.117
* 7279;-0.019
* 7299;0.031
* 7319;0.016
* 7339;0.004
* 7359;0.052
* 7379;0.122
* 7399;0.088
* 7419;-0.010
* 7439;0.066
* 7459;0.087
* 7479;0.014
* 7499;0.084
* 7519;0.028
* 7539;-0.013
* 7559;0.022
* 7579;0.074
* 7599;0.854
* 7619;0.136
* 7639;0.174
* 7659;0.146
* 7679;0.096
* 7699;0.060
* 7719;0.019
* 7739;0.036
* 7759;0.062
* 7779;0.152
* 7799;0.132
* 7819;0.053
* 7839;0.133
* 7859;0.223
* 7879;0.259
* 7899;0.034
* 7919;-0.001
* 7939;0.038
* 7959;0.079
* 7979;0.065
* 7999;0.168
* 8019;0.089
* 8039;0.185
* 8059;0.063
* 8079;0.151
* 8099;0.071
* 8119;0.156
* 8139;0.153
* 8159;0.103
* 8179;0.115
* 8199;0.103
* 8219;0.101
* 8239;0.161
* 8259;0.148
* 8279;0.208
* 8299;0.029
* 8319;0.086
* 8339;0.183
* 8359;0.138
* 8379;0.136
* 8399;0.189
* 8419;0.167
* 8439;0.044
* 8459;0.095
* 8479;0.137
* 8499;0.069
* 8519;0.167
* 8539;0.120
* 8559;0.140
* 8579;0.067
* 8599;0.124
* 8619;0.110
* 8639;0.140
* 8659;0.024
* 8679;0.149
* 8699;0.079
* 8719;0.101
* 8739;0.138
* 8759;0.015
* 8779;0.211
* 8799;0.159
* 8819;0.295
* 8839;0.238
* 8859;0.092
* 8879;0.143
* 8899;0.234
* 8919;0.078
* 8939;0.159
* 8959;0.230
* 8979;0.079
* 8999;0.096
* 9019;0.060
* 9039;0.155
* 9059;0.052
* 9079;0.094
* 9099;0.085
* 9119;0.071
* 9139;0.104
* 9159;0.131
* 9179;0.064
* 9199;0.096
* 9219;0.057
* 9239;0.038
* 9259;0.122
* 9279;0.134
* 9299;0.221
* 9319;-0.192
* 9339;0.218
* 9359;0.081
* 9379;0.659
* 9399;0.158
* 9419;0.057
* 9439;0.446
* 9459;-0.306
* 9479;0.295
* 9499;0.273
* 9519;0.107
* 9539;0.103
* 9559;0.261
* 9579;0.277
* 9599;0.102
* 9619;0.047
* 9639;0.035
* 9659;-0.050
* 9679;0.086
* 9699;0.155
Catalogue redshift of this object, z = 1.037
